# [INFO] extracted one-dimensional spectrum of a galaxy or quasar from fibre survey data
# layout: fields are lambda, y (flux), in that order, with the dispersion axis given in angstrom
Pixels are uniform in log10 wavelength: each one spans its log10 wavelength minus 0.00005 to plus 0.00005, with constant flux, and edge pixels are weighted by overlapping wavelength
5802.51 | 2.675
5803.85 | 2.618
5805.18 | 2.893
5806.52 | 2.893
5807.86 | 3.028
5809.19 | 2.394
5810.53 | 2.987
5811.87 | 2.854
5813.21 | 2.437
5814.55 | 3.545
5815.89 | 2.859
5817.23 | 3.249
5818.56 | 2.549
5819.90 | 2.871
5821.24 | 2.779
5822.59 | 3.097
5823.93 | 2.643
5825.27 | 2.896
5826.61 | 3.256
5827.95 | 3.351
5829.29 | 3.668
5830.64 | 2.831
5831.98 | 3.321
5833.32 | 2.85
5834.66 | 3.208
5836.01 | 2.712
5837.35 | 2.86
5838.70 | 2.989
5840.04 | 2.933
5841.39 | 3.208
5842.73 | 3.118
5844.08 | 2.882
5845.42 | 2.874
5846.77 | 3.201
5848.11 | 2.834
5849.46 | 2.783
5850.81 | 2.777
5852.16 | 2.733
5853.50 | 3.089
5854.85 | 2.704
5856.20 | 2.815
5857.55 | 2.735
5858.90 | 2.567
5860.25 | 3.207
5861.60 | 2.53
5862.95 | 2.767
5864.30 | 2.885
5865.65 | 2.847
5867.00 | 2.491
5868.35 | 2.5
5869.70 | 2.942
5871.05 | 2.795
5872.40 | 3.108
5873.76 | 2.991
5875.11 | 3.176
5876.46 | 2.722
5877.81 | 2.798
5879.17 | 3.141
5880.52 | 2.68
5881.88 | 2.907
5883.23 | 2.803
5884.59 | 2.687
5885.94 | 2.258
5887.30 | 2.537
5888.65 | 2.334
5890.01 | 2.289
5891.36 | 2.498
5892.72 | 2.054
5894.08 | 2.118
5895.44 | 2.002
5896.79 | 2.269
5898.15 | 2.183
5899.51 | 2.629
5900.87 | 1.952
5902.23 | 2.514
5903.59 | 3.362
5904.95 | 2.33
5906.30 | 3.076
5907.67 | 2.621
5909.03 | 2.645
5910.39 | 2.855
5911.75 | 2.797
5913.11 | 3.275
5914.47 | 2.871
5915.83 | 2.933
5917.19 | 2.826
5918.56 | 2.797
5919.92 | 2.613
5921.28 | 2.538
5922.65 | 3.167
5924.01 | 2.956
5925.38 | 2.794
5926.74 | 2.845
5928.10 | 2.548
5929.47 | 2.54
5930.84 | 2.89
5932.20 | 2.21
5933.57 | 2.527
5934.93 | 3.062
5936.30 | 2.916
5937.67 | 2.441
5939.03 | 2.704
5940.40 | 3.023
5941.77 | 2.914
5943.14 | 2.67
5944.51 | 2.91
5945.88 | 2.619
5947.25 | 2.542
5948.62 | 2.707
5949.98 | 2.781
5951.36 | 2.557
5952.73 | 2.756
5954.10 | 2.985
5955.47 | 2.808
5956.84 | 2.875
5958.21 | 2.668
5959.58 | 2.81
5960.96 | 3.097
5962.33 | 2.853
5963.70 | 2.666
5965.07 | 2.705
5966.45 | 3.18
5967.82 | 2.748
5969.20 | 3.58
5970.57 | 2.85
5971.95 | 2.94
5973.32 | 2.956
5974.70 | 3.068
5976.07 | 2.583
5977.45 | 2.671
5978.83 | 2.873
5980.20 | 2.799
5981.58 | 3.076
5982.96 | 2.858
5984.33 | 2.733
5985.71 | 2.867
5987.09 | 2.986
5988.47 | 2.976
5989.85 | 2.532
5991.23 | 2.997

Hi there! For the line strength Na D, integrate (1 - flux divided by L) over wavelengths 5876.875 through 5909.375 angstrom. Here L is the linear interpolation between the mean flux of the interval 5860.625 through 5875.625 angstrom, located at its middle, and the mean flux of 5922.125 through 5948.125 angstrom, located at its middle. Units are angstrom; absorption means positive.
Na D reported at 3.1 angstrom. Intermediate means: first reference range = 2.83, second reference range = 2.75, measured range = 2.53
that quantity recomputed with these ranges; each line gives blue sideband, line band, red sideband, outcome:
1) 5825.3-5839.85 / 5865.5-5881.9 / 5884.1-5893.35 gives -1.8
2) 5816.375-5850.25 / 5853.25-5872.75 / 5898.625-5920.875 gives 0.8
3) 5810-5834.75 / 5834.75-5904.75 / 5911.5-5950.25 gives 4.5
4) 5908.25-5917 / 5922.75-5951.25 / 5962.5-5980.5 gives 1.6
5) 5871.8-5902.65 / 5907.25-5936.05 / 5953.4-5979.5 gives -0.9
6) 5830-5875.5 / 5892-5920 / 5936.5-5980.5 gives 2.4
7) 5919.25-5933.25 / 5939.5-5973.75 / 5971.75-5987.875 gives -0.6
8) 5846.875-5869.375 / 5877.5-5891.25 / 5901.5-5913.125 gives 0.8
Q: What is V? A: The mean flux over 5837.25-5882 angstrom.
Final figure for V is 2.87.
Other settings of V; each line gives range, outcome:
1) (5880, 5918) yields 2.58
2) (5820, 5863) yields 2.95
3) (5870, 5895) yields 2.66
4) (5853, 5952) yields 2.7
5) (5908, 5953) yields 2.76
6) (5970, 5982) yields 2.86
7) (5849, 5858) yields 2.81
